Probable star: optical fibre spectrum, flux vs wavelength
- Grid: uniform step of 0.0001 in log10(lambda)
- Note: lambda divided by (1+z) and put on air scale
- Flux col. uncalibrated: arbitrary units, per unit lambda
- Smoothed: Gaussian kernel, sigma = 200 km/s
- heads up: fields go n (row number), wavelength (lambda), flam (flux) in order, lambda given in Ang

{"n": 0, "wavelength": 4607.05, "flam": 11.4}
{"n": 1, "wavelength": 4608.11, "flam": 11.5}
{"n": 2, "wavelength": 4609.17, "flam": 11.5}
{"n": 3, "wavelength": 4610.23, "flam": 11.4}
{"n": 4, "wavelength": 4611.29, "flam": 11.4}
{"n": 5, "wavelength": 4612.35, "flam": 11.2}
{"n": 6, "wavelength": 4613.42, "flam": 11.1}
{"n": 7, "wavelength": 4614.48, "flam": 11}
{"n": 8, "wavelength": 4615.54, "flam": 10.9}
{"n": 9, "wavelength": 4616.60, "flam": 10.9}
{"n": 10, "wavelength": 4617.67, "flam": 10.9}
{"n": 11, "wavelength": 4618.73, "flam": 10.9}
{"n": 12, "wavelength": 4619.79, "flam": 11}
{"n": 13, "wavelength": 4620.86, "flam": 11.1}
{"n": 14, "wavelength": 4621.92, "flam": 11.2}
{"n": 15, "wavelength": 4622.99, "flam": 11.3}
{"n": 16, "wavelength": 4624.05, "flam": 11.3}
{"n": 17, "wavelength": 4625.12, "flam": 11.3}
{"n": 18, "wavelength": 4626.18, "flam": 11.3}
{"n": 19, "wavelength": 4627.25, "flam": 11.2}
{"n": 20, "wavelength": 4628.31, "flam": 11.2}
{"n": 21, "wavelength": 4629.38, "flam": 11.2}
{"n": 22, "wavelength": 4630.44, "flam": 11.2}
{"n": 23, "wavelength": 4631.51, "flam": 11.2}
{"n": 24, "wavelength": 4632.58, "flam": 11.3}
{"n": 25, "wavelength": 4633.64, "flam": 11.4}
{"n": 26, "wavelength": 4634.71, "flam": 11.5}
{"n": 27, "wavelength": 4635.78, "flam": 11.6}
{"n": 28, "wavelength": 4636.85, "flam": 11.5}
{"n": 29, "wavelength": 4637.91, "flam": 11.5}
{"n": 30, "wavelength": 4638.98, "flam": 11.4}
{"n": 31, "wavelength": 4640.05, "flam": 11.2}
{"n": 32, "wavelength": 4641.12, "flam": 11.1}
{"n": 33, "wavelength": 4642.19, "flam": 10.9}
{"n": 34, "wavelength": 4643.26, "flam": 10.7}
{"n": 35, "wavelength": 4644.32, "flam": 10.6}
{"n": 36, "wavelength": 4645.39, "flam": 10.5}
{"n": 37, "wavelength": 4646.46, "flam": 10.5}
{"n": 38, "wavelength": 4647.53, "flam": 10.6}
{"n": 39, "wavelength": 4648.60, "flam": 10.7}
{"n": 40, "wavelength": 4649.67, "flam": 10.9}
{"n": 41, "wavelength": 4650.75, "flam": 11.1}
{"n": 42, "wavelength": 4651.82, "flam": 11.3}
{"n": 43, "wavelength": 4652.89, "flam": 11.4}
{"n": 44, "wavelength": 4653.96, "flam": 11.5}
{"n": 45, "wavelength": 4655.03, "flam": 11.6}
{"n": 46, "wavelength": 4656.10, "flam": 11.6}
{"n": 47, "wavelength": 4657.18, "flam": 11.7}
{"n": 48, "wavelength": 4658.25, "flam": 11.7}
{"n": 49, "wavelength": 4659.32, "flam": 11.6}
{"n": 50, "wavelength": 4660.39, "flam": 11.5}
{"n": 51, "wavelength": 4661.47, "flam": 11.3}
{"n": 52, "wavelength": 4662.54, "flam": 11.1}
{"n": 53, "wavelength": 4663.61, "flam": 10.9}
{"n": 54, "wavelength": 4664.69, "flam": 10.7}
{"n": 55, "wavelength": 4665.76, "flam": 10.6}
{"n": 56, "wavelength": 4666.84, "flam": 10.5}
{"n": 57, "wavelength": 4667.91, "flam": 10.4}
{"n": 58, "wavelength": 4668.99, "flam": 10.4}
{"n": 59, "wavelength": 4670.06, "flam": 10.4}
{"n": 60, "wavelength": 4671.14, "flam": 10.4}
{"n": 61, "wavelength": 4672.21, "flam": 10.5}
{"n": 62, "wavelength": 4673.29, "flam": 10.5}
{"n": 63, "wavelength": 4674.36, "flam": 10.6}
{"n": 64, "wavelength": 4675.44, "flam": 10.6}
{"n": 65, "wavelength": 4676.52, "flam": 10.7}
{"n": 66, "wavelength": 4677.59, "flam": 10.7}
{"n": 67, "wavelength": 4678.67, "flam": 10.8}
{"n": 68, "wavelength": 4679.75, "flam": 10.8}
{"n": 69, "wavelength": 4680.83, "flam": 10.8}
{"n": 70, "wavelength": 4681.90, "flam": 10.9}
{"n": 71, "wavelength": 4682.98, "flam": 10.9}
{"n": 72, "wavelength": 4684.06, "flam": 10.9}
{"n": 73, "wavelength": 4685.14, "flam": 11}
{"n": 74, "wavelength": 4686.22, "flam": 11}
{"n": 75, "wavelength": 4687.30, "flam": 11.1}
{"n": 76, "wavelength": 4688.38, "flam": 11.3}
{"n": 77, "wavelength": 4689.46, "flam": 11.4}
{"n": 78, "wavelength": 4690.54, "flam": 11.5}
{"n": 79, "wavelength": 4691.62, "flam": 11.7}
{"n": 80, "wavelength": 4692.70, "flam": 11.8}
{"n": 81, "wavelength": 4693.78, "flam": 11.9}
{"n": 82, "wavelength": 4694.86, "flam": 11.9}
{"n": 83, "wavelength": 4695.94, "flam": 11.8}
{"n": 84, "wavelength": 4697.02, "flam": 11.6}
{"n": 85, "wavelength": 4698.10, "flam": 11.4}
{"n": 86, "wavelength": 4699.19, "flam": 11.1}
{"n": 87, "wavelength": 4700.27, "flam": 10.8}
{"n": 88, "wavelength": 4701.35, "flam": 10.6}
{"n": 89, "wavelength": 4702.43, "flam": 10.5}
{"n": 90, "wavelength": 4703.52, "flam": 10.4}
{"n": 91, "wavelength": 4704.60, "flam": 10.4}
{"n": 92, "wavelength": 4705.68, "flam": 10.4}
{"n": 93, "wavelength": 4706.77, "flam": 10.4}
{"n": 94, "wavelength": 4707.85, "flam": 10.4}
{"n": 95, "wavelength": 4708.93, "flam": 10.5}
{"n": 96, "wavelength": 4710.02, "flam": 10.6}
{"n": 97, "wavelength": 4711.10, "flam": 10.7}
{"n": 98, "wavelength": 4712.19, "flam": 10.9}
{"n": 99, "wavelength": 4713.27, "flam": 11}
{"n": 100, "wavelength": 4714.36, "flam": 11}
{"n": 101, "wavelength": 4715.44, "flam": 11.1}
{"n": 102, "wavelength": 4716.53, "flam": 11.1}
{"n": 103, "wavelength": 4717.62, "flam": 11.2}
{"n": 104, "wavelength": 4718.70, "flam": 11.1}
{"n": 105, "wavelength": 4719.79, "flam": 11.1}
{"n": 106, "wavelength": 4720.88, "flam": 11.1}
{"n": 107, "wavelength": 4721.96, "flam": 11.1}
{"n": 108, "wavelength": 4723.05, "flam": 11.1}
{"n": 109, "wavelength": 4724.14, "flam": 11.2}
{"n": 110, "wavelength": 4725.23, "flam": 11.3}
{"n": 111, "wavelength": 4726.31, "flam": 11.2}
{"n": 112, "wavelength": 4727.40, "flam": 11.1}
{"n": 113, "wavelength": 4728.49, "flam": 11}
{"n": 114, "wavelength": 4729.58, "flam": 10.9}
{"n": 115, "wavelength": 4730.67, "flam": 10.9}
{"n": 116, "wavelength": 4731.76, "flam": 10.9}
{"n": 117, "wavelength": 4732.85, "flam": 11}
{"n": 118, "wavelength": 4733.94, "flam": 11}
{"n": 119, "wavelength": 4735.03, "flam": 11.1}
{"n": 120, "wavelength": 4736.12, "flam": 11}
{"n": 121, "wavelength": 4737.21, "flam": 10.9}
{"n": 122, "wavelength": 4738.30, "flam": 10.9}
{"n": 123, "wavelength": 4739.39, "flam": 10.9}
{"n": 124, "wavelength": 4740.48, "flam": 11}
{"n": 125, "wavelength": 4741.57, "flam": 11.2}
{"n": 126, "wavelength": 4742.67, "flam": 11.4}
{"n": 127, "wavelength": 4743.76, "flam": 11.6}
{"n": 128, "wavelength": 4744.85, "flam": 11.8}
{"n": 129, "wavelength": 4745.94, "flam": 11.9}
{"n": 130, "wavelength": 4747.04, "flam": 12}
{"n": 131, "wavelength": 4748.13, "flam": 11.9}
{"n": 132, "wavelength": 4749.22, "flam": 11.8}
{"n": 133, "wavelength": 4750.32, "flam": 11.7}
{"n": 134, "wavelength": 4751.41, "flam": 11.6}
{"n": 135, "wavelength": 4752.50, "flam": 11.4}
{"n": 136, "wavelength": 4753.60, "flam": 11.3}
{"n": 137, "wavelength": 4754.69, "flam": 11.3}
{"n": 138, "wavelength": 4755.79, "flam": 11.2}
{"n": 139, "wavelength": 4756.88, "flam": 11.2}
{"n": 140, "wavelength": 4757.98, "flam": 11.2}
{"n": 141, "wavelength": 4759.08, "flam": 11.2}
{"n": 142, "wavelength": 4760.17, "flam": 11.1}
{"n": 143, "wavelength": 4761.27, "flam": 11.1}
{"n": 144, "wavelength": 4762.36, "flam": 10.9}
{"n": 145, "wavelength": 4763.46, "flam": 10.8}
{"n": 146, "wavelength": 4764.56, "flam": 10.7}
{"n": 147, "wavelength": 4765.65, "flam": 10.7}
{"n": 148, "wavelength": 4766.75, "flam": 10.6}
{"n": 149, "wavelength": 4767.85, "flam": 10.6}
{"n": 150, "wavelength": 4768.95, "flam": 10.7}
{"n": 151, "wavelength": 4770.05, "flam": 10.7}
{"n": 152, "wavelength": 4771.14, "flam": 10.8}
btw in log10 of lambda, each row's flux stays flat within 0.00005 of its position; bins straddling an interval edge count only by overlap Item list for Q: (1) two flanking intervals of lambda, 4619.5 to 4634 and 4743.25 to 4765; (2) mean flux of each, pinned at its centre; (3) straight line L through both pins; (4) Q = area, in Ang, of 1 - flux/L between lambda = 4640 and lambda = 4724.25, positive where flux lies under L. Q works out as 2.4 Ang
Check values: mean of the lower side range 11.2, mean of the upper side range 11.4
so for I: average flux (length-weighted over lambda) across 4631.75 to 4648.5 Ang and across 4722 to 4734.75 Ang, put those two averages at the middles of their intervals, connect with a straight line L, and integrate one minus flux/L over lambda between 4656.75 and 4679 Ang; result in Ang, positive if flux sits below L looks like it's 0.5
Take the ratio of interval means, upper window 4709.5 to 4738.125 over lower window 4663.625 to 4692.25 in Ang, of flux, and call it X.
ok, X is 1.02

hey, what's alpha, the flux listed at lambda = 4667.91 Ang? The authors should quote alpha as 10.4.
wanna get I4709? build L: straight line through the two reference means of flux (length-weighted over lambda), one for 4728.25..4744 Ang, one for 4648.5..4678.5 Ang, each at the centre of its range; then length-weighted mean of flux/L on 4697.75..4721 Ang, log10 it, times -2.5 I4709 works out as 0.02 mag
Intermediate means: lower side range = 11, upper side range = 11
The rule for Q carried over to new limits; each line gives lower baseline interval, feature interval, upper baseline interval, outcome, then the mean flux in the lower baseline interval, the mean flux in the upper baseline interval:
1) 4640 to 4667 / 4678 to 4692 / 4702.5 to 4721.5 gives -0.20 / 11.1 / 10.8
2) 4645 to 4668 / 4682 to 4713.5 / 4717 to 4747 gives 0.28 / 11.1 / 11.2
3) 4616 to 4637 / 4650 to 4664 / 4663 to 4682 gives -0.76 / 11.2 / 10.6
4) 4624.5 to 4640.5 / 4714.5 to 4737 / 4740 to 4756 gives 0.85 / 11.3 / 11.5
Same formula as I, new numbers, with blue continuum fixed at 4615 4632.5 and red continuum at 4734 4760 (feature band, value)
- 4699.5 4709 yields 0.7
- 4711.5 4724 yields 0.3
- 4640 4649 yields 0.4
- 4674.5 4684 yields 0.4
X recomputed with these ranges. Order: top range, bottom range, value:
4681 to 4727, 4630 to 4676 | 1.00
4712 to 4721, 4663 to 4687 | 1.04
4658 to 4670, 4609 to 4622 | 0.98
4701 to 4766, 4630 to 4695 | 1.00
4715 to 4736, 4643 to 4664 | 0.99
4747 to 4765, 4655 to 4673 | 1.03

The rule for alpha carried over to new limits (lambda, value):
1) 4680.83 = 10.8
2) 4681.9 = 10.9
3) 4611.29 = 11.4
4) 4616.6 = 10.9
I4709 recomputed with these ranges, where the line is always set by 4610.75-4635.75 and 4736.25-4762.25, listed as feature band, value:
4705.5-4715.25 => 0.06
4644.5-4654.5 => 0.03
